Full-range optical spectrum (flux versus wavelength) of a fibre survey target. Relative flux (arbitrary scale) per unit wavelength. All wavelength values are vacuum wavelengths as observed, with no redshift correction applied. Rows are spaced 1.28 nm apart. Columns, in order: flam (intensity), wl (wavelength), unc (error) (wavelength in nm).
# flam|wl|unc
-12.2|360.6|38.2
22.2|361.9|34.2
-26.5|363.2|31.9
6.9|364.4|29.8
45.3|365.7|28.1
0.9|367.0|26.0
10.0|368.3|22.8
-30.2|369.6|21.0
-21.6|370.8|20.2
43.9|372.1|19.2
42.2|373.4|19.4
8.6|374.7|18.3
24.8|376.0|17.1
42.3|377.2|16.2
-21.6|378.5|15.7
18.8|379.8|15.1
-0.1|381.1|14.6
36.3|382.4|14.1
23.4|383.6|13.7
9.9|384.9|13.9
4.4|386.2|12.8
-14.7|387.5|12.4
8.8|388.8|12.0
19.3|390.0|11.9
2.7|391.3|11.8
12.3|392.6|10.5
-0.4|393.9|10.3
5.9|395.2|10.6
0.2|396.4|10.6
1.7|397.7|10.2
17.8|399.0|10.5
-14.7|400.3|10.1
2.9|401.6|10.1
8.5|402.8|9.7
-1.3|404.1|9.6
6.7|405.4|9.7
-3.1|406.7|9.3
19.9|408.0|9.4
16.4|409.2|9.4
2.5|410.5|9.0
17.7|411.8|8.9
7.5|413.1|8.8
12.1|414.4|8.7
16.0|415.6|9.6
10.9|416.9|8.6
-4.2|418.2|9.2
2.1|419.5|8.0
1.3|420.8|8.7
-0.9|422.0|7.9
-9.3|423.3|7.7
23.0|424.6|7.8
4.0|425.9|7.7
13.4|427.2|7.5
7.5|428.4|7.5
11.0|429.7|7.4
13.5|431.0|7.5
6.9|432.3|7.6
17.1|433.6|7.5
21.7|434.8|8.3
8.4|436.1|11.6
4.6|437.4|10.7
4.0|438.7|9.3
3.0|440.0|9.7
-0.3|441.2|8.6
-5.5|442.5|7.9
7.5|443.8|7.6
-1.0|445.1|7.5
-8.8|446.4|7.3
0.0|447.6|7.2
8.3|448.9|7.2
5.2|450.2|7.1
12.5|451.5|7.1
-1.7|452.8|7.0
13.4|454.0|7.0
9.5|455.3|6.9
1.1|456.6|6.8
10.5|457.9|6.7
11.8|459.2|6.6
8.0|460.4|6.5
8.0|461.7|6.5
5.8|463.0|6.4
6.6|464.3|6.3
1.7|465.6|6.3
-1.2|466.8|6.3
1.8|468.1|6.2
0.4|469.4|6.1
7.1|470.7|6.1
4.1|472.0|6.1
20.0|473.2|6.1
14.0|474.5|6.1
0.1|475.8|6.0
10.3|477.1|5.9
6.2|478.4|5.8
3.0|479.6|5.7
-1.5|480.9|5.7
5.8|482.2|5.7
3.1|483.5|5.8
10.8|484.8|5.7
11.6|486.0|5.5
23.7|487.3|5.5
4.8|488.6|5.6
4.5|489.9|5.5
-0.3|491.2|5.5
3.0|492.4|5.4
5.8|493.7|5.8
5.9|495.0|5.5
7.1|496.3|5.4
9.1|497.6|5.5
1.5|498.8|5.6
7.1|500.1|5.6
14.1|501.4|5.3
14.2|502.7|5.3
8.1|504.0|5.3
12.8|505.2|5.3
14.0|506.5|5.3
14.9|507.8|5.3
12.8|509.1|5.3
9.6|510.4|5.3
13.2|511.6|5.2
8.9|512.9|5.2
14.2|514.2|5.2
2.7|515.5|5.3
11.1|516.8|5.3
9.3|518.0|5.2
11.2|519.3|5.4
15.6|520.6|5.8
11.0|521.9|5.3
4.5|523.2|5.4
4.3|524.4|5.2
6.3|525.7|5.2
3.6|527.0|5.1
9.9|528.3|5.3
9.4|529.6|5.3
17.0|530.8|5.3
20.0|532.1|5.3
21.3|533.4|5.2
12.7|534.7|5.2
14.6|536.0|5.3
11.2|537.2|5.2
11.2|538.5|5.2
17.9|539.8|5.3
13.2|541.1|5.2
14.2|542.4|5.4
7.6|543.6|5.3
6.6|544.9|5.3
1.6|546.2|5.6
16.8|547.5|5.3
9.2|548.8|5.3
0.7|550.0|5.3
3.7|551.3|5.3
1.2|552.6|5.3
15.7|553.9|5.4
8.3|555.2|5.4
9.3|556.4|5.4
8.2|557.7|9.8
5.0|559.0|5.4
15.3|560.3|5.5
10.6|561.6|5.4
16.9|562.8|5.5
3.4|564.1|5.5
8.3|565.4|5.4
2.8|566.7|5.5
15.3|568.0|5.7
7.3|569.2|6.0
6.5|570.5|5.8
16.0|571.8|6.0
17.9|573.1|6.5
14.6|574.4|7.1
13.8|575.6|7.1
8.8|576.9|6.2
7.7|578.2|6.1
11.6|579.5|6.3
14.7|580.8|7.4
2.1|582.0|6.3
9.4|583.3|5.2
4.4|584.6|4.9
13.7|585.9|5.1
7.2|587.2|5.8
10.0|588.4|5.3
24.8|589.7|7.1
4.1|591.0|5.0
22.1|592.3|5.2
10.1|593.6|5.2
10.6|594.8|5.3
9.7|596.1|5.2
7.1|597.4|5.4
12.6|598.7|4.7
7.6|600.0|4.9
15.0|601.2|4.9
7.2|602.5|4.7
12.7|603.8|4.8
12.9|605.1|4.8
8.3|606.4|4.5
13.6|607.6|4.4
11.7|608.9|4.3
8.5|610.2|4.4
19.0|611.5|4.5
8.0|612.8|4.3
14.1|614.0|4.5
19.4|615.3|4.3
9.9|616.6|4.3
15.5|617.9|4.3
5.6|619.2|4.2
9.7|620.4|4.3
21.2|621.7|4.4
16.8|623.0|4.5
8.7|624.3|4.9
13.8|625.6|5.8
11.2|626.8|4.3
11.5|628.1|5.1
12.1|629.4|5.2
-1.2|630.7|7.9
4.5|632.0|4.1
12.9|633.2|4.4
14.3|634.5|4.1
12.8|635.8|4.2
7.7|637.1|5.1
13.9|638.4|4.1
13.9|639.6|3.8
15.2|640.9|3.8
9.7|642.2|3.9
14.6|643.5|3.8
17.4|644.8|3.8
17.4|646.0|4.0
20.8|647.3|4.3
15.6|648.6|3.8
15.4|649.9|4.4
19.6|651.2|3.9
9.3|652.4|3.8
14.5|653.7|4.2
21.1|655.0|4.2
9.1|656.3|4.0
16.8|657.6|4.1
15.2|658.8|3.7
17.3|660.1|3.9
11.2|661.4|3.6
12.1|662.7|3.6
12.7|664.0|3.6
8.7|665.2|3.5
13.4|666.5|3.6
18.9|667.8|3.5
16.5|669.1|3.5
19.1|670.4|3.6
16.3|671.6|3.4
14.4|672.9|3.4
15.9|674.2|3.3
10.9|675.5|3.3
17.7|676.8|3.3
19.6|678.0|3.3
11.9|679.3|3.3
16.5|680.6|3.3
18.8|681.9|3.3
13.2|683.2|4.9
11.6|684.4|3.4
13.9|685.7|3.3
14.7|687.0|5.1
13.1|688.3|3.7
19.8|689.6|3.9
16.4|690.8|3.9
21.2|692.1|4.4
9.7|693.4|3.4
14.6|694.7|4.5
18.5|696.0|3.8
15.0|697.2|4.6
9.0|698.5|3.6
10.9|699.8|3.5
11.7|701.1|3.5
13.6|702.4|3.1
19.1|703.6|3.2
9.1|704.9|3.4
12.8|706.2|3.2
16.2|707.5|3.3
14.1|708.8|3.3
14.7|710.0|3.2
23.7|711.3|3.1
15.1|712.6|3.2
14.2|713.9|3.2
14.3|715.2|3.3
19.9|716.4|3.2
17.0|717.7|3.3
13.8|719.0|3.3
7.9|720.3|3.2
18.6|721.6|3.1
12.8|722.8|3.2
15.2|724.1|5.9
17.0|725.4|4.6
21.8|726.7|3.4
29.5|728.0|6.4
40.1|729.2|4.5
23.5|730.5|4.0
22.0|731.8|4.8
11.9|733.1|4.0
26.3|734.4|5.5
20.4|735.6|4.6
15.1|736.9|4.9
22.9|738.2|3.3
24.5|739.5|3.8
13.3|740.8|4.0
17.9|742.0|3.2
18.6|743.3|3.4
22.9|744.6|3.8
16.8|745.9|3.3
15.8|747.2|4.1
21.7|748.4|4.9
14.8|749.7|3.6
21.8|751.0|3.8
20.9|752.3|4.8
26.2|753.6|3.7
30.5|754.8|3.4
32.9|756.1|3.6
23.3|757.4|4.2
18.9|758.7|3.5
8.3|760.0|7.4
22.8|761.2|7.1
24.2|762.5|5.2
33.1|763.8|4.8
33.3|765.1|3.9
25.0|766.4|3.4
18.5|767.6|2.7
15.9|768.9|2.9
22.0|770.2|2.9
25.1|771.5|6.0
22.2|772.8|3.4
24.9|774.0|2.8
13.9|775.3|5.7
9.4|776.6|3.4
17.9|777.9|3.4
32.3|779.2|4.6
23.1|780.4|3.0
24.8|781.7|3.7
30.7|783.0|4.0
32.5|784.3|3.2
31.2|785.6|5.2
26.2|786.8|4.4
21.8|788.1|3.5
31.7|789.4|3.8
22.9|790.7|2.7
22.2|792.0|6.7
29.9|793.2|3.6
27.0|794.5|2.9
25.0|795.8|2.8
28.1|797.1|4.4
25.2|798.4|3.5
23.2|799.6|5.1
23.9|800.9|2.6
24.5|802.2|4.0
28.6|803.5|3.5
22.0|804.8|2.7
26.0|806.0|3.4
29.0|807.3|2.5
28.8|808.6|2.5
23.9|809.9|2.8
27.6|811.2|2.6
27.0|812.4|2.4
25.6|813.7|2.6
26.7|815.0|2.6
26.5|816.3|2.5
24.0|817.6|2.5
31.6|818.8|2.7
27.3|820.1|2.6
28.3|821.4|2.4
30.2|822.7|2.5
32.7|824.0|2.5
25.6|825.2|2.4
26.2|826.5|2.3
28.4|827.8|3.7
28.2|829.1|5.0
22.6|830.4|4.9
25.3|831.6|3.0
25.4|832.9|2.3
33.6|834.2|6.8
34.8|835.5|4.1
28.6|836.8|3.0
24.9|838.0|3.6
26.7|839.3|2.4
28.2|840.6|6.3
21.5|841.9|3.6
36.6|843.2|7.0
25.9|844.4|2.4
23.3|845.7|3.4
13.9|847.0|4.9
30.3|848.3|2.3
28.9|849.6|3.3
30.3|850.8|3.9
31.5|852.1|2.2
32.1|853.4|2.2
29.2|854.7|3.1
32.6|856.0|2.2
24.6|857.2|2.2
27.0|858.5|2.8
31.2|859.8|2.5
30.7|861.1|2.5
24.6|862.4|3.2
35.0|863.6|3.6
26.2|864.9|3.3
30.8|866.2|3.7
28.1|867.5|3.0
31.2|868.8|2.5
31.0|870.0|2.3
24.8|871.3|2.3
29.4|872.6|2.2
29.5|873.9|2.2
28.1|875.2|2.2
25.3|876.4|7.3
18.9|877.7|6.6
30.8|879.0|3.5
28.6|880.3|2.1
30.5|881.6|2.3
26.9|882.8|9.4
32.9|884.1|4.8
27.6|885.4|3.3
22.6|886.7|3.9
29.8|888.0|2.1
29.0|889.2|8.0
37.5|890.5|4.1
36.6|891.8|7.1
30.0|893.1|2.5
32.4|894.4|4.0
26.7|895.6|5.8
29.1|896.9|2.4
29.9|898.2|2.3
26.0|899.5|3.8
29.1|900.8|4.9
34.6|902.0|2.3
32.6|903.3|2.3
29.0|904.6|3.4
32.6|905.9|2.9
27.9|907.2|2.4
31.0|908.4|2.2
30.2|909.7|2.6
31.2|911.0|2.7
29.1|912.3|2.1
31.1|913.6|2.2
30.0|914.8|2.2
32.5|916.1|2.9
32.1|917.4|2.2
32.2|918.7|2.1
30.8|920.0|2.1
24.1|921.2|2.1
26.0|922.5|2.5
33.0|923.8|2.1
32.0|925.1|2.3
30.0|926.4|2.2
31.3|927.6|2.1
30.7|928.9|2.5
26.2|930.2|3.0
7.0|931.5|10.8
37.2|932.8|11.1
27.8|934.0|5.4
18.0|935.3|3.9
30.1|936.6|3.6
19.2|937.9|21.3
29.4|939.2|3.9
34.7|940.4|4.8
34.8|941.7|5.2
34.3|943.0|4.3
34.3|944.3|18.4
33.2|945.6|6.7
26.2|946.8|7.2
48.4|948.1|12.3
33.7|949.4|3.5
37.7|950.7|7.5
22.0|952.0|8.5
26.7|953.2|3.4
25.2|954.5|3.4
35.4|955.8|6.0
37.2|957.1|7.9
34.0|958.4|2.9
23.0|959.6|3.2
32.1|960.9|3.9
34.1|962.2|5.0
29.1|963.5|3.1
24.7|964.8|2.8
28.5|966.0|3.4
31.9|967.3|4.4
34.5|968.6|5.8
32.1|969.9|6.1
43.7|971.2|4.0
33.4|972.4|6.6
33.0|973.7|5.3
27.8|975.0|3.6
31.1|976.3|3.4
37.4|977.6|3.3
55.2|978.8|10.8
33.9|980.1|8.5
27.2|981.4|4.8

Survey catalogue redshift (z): 0.954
